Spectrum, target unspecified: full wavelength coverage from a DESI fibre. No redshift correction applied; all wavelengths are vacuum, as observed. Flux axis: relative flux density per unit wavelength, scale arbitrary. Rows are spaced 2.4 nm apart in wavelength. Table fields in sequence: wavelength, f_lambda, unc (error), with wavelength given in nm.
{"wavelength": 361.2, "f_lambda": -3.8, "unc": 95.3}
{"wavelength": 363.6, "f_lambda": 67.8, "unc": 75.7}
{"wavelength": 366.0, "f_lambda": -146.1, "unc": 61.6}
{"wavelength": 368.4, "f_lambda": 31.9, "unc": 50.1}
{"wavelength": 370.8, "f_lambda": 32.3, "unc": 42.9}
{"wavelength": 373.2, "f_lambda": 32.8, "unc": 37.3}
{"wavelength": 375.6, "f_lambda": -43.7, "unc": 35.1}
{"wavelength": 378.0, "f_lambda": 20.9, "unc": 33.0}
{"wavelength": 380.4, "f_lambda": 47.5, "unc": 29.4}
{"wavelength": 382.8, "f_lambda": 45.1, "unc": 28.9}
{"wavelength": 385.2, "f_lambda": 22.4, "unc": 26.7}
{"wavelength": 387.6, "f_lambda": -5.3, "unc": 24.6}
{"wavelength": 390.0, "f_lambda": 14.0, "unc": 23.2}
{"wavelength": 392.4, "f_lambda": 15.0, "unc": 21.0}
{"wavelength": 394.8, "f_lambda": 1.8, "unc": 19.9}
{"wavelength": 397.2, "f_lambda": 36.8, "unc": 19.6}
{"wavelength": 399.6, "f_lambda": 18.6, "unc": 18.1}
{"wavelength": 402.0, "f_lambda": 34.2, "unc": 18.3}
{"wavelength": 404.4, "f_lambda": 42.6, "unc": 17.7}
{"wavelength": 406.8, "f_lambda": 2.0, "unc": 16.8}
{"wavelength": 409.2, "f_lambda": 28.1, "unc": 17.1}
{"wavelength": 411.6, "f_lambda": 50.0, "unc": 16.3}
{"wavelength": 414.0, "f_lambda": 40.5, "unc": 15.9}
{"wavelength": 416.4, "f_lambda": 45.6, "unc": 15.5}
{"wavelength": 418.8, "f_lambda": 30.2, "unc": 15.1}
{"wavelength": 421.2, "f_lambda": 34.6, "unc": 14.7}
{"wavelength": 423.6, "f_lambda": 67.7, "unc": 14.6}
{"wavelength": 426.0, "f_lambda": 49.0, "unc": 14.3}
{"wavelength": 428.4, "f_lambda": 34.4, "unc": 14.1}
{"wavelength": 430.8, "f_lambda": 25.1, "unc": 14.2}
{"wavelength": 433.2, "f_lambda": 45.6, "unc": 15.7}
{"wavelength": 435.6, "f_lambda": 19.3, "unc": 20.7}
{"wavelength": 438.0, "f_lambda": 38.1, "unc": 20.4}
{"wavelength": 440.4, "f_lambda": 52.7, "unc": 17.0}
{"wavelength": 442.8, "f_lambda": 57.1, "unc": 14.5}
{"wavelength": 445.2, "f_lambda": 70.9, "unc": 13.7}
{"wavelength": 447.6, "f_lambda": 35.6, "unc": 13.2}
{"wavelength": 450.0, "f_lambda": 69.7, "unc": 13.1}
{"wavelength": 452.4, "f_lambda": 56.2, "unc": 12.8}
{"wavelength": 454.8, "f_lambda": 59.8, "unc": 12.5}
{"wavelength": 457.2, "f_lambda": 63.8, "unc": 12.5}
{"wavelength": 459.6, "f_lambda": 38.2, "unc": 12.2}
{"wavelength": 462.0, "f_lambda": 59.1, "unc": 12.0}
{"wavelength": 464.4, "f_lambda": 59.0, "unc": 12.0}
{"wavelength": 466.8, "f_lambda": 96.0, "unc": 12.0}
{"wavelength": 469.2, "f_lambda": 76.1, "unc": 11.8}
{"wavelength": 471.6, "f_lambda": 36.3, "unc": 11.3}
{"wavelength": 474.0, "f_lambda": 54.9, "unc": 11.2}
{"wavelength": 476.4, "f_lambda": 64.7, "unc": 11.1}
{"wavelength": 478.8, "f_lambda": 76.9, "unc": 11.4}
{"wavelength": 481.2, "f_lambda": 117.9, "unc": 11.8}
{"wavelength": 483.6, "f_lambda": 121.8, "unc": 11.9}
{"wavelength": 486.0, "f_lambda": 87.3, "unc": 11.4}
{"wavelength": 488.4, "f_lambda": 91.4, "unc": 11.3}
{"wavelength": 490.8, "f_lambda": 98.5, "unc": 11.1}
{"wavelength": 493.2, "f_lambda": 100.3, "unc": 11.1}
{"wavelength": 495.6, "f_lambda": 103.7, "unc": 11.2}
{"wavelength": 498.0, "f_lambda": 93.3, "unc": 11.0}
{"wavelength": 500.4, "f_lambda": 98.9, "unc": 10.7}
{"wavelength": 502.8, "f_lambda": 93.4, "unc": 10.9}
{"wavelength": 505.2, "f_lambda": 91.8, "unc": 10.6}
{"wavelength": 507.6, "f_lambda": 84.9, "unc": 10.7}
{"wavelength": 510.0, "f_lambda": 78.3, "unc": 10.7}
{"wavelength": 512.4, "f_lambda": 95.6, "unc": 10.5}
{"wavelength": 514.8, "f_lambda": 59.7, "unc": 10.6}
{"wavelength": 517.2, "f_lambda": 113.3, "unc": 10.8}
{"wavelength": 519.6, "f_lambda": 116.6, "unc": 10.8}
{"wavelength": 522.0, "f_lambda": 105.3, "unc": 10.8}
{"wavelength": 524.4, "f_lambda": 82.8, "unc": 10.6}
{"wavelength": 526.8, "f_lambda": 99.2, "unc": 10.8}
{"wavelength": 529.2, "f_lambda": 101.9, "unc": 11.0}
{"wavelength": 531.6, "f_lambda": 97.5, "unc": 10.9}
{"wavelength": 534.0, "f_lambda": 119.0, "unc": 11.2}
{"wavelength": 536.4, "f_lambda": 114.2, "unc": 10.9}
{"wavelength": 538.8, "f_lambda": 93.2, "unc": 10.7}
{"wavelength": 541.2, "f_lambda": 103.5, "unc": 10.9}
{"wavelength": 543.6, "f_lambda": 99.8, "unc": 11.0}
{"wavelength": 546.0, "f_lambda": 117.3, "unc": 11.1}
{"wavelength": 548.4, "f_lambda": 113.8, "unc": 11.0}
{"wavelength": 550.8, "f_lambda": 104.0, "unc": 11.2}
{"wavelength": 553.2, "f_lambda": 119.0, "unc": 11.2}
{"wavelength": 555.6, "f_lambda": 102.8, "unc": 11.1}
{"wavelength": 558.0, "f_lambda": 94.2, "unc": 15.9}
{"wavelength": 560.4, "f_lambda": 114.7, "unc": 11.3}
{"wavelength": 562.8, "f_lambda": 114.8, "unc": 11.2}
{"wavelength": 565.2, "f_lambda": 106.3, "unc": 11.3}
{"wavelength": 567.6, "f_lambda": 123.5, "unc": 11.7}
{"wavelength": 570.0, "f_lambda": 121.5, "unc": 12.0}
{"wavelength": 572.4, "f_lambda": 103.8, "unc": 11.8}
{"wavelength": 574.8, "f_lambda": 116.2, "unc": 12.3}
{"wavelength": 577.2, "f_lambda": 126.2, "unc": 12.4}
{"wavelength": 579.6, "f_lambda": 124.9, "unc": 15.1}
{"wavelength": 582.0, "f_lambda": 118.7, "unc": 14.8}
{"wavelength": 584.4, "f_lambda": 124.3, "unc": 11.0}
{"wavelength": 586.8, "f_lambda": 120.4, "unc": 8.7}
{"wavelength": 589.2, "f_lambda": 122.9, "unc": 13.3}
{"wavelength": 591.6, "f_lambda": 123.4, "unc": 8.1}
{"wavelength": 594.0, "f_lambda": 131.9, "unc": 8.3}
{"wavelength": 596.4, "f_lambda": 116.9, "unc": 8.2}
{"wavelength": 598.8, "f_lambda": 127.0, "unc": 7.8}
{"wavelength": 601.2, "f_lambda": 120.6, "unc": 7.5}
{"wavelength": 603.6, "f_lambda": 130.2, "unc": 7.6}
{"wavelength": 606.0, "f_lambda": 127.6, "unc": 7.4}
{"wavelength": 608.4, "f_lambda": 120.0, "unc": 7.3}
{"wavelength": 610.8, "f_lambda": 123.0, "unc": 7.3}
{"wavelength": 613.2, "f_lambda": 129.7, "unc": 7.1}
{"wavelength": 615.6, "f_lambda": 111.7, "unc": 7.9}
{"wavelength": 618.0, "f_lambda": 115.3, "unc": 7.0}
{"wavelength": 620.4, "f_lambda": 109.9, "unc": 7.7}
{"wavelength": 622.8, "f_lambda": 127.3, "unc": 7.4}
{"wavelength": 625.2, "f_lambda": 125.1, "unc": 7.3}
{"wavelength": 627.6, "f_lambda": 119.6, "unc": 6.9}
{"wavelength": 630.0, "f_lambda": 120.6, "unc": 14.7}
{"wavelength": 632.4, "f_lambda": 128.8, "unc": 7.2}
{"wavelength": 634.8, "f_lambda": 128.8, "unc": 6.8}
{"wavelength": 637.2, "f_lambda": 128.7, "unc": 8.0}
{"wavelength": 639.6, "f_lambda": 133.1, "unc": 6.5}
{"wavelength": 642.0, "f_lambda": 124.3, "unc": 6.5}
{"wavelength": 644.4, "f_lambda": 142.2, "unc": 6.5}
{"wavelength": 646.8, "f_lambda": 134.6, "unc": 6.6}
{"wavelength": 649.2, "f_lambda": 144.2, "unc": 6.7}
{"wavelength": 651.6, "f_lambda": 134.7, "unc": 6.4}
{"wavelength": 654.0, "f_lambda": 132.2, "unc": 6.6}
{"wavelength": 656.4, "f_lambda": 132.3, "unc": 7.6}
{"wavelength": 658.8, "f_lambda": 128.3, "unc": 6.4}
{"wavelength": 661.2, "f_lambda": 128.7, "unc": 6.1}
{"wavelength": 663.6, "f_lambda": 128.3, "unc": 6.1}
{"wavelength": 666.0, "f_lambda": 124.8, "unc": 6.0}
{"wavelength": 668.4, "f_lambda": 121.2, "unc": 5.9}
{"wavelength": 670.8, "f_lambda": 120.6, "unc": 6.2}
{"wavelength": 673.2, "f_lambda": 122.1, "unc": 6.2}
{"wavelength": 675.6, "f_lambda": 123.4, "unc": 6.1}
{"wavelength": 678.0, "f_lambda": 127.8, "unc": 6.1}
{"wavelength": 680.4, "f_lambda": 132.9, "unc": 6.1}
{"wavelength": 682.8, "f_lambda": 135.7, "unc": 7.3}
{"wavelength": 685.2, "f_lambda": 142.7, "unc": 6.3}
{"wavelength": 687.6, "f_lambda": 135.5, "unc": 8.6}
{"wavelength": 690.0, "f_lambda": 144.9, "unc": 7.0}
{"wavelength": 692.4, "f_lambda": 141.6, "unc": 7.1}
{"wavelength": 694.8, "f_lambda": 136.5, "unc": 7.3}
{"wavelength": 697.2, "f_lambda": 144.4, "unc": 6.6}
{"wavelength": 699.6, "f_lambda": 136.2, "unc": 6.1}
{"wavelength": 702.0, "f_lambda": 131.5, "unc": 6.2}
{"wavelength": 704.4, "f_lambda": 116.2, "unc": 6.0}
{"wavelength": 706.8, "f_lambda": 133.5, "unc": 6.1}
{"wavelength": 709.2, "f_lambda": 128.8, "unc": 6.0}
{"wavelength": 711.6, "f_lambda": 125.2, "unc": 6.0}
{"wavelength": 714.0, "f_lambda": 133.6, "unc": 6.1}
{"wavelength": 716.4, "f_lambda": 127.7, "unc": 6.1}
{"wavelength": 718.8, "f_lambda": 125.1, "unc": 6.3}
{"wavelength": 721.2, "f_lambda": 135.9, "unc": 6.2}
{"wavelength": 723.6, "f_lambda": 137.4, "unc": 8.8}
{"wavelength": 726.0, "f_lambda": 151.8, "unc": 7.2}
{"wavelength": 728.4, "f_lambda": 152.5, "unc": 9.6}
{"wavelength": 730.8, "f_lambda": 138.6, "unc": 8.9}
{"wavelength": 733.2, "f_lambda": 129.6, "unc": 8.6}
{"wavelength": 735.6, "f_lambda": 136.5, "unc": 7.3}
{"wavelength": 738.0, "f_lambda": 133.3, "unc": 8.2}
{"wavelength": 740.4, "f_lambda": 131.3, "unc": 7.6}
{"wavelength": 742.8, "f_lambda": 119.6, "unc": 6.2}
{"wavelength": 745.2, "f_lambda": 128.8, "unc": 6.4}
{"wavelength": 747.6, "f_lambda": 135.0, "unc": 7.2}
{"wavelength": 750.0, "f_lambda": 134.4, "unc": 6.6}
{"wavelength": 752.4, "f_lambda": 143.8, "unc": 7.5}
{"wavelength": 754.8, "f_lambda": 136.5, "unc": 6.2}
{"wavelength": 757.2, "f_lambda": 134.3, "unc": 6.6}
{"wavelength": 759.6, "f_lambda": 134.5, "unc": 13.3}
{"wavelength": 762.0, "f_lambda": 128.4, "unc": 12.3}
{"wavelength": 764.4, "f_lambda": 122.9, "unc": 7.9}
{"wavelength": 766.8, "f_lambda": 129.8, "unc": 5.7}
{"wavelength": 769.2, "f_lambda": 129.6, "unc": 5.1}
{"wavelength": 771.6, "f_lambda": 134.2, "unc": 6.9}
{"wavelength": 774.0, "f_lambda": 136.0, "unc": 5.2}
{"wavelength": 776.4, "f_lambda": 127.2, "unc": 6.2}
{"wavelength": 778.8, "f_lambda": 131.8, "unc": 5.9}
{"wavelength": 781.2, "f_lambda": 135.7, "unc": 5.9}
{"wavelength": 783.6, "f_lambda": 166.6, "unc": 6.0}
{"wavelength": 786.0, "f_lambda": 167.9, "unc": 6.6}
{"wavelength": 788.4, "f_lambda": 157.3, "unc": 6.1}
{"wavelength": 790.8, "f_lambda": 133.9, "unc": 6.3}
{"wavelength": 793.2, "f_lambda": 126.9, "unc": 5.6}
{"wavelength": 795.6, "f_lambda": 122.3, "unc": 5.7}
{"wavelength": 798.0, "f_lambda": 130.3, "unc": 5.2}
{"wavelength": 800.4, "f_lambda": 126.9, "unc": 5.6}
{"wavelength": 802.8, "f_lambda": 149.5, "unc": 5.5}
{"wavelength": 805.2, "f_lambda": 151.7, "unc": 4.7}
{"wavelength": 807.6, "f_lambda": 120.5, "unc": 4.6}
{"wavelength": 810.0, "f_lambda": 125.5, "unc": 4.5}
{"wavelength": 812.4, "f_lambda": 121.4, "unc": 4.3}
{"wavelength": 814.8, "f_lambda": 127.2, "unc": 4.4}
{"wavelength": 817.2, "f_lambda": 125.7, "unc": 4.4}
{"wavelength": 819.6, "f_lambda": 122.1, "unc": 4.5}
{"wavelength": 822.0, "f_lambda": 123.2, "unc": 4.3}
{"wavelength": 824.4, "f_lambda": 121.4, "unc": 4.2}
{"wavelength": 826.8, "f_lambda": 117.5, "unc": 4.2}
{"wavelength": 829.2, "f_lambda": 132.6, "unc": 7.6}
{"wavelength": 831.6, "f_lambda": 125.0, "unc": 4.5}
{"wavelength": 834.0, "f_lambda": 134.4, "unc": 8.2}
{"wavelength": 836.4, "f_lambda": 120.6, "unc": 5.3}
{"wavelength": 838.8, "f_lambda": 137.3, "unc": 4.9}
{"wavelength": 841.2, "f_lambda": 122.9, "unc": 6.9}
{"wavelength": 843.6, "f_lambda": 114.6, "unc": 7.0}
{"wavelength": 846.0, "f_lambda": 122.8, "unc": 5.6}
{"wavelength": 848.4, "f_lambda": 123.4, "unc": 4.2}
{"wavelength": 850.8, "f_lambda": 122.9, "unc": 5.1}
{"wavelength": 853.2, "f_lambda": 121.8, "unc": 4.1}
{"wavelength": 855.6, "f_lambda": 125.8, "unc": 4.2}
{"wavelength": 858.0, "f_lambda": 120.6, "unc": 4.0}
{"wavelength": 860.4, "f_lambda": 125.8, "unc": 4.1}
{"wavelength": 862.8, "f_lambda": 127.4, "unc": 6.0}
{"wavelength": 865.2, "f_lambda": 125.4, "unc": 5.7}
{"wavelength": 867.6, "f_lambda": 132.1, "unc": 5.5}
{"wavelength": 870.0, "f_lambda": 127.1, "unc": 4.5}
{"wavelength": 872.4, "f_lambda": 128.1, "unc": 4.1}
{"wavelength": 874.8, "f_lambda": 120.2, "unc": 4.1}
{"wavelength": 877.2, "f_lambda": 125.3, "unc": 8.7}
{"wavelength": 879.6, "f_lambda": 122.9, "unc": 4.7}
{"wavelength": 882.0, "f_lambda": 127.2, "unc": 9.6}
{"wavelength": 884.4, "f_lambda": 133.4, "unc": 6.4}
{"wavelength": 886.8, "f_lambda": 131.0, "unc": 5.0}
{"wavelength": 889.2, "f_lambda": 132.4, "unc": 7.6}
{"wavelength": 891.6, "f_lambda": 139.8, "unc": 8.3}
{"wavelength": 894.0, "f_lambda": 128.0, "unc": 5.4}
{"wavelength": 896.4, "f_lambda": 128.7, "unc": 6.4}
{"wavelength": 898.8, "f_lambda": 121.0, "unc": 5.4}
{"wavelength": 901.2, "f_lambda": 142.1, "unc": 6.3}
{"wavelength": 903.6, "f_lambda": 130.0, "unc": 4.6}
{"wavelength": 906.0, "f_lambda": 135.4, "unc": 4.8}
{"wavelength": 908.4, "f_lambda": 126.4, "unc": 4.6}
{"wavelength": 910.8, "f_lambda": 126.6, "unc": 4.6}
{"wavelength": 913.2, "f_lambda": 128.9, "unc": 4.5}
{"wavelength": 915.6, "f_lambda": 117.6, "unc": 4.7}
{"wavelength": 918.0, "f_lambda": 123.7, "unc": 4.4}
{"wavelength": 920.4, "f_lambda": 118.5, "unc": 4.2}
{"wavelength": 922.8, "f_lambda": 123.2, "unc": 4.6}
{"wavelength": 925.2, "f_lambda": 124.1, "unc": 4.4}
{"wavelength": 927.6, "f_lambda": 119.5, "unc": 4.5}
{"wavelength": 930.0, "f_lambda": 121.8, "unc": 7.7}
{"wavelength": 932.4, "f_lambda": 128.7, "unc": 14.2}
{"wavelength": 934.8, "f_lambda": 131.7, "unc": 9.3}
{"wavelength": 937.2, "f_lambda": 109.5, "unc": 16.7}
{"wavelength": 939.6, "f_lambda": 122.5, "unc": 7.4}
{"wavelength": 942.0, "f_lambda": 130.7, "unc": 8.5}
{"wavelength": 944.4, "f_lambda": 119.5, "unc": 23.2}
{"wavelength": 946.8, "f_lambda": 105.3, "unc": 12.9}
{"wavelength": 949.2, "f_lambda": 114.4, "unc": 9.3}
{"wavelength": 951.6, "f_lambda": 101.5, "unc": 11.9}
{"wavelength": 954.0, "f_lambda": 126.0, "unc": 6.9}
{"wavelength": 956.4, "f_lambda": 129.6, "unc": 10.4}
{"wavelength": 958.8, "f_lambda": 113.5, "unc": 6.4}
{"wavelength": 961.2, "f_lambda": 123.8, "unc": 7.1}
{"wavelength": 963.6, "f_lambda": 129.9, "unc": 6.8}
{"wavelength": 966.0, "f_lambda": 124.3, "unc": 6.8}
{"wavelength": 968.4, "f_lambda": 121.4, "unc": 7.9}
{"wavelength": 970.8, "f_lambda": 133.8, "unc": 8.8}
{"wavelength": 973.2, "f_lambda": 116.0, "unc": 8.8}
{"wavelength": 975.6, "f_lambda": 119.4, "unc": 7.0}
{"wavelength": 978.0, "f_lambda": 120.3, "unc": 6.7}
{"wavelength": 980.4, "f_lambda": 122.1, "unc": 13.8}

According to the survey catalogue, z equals 0.20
